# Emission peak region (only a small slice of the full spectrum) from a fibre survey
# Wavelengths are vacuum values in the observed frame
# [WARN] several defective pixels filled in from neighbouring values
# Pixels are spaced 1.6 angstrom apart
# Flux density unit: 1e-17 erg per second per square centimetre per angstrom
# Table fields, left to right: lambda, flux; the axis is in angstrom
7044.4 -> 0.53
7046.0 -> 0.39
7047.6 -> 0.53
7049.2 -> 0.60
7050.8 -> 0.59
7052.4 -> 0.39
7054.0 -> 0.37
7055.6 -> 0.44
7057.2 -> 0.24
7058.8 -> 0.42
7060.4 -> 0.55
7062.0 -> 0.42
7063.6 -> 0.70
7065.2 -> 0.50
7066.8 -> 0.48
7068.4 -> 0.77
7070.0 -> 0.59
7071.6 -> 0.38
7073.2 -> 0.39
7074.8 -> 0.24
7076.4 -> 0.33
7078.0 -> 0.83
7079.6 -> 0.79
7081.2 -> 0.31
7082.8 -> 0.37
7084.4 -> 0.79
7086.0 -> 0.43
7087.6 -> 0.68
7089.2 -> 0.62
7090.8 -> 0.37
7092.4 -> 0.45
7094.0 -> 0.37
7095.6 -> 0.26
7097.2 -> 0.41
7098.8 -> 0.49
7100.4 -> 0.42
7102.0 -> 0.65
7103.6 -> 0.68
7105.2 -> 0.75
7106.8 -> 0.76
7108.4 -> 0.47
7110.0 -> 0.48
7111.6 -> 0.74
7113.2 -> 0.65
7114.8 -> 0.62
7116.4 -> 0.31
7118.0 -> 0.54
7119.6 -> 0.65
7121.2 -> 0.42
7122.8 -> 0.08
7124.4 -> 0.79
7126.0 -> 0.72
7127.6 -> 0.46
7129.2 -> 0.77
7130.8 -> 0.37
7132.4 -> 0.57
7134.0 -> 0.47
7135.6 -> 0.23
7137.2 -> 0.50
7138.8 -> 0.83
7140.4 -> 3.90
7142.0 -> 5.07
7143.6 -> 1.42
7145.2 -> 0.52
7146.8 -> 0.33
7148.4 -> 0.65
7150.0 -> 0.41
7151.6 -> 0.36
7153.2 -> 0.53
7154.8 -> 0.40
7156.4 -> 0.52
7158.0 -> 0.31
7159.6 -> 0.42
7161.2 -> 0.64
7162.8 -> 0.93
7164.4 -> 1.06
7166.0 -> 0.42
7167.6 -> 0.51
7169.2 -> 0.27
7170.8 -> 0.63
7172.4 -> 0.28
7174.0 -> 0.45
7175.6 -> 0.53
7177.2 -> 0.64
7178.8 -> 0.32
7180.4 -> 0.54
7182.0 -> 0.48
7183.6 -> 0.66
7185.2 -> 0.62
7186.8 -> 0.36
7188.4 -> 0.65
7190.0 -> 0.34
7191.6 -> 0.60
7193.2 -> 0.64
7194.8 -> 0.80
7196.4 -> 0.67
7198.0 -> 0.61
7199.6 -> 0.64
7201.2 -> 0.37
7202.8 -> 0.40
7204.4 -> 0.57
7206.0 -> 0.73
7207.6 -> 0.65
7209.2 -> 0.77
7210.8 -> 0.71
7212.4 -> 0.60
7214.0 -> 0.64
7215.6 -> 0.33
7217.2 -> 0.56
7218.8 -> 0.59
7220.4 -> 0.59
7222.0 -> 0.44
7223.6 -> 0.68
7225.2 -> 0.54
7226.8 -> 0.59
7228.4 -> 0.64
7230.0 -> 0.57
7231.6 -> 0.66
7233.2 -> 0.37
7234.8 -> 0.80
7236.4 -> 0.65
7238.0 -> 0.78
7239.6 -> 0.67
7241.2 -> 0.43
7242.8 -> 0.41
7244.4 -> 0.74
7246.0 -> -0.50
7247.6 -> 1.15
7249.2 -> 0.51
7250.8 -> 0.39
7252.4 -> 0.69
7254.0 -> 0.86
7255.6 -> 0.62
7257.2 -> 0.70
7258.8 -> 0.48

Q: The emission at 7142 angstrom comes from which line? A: H-alpha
